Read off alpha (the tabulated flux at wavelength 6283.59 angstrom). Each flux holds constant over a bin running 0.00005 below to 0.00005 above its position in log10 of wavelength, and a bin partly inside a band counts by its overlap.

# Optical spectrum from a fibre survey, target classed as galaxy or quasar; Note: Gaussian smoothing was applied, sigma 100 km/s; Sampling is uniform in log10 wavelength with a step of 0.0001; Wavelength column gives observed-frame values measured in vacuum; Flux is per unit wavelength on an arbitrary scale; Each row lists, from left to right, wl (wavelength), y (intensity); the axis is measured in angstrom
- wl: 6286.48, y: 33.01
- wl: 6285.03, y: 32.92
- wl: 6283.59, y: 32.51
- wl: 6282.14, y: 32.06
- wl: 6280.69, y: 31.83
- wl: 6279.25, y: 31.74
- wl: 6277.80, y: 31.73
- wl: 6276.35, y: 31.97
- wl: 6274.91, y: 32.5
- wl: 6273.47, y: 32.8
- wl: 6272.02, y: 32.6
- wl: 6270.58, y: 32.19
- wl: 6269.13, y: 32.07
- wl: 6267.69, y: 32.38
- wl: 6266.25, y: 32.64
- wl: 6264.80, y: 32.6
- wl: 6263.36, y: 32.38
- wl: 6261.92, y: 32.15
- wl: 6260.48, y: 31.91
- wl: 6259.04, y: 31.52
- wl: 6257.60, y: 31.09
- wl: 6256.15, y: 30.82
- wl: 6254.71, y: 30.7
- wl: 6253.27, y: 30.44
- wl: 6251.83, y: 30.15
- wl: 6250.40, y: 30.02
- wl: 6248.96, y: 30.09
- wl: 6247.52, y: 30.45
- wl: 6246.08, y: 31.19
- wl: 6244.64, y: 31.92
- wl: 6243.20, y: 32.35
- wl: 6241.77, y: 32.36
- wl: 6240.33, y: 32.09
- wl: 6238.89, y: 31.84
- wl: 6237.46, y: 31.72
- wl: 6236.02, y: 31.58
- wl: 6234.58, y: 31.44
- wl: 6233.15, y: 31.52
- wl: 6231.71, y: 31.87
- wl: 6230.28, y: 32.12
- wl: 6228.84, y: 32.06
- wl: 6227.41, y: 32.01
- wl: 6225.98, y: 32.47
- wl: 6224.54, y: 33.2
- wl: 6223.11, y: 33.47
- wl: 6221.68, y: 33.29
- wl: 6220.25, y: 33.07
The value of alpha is 32.51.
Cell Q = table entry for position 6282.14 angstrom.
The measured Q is 32.06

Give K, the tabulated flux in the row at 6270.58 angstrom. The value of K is 32.19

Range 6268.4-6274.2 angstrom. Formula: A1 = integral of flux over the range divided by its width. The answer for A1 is 32.4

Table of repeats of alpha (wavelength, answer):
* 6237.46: 31.72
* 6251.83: 30.15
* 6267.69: 32.38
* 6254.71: 30.7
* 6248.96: 30.09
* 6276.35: 31.97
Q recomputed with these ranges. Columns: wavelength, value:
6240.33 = 32.09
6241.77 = 32.36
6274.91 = 32.5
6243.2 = 32.35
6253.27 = 30.44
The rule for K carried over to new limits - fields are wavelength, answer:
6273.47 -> 32.8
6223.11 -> 33.47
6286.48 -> 33.01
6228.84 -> 32.06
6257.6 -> 31.09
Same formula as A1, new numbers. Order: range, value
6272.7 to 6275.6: 32.6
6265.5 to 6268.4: 32.5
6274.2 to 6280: 32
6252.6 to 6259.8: 30.9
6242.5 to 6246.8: 31.8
